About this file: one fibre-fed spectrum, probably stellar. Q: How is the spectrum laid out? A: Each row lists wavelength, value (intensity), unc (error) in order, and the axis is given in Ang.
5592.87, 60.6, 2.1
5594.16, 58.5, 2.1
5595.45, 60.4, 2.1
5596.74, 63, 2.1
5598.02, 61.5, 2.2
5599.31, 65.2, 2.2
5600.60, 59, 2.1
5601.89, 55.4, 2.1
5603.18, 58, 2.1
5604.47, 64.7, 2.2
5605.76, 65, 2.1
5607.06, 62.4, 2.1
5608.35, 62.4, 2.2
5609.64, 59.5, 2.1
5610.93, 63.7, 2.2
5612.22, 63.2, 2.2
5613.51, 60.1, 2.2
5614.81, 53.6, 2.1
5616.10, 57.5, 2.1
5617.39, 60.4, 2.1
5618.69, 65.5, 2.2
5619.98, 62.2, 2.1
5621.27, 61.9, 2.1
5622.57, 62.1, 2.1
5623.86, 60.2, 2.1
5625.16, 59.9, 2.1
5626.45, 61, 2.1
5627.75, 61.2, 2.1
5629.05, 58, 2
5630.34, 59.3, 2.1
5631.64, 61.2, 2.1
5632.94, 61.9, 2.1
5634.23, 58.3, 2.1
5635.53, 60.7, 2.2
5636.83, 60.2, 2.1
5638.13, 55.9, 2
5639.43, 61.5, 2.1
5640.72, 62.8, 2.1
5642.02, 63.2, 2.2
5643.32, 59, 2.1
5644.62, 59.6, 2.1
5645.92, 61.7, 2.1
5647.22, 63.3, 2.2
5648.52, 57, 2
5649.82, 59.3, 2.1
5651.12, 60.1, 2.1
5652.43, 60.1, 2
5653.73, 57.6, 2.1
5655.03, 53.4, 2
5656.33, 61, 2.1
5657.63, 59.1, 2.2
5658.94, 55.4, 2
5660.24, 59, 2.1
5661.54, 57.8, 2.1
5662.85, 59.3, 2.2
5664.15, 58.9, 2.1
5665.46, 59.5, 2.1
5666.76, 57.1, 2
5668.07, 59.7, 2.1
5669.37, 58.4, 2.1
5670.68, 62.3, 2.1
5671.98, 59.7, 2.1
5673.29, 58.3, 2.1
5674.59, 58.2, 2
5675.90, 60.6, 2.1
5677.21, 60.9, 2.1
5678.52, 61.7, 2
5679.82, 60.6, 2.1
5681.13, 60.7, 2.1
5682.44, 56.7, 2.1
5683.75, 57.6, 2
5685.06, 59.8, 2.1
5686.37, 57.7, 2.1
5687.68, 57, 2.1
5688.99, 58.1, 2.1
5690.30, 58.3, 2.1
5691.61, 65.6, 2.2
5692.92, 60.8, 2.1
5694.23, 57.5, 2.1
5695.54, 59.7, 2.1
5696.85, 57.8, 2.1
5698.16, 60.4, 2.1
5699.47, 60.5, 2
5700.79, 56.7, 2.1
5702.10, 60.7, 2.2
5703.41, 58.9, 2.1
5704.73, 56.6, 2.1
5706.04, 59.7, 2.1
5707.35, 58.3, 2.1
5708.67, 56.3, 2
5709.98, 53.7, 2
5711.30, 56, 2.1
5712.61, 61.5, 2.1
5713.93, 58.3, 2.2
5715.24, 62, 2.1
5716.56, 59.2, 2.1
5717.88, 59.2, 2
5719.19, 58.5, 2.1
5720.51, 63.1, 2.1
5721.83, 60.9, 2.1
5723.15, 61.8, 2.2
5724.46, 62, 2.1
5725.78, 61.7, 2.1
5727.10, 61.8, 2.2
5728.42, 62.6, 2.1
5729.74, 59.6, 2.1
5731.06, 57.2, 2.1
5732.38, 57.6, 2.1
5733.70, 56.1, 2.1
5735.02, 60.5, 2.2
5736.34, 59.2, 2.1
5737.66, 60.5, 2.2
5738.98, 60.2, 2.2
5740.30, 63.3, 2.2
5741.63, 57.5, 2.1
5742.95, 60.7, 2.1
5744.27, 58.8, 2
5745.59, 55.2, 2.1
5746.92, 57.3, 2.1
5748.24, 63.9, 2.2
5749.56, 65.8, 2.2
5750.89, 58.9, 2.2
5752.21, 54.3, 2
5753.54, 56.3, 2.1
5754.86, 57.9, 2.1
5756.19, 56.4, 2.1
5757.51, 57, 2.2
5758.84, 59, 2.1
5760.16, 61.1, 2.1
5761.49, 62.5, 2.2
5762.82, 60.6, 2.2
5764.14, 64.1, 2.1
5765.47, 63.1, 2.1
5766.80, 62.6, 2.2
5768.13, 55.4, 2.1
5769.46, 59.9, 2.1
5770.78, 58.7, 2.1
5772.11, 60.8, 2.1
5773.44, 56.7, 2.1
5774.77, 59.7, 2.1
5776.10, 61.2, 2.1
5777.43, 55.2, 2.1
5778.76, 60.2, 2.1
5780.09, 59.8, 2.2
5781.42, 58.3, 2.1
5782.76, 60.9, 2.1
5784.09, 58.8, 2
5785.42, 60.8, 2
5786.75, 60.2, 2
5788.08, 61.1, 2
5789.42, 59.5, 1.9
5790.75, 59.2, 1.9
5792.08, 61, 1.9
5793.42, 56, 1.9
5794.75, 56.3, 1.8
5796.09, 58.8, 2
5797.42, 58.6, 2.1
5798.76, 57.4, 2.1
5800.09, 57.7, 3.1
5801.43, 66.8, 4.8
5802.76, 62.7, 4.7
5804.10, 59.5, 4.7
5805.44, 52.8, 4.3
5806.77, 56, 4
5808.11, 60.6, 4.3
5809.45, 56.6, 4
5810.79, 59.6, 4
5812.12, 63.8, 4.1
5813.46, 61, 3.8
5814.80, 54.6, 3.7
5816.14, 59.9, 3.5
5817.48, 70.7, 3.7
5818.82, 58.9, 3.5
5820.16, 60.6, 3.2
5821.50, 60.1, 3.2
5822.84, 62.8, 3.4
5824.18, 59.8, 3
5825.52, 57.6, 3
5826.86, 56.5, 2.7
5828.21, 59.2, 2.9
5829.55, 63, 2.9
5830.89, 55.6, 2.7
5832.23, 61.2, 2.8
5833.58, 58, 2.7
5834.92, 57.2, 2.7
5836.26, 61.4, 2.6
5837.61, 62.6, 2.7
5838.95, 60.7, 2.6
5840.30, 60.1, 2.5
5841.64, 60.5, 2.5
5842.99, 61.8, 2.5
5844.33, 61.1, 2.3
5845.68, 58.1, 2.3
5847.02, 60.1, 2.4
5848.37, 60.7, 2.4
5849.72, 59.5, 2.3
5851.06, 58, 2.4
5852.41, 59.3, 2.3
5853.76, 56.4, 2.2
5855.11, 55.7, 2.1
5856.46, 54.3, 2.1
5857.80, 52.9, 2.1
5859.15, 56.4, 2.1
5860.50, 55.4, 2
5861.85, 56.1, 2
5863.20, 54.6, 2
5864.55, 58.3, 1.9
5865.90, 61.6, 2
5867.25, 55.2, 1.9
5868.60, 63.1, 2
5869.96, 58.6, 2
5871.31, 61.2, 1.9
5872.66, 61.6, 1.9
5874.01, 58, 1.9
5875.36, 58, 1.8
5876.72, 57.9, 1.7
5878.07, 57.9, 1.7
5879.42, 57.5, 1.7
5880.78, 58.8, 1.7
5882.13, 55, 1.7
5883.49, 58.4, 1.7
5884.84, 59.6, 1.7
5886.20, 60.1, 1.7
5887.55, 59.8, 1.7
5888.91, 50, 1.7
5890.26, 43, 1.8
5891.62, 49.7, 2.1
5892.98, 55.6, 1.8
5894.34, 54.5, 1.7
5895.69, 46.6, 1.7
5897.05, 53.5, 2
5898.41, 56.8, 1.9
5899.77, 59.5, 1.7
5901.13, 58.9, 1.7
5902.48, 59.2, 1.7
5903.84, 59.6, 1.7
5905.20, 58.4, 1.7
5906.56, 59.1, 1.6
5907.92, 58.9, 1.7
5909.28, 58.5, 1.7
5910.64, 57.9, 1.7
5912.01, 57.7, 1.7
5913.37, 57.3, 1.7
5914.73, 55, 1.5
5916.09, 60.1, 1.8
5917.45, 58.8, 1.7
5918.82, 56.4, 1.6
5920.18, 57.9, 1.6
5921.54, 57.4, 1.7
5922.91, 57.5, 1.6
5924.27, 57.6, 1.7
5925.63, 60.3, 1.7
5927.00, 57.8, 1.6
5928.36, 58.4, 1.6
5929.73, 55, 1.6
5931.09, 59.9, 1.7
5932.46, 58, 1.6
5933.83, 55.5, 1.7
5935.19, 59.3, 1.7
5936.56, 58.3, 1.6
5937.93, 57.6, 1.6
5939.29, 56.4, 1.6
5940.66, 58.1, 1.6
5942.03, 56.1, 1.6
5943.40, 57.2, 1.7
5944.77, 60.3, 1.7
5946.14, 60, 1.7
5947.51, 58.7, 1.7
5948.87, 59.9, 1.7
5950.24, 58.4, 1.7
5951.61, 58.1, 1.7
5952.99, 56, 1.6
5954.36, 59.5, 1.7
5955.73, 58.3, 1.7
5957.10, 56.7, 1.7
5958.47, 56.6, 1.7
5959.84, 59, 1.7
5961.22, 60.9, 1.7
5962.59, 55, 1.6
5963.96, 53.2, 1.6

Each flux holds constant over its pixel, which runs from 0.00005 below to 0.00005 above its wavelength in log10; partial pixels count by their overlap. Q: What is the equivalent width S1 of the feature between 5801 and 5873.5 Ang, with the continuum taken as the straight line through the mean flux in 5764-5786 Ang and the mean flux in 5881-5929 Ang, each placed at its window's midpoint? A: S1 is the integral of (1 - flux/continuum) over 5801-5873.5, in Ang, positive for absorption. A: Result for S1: -1.2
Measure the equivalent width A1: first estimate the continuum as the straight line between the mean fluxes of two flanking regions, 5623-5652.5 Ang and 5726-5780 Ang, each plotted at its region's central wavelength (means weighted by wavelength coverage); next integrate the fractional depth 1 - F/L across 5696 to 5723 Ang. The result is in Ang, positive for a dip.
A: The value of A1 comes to 0.37 Ang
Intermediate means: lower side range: 60.2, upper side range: 59.5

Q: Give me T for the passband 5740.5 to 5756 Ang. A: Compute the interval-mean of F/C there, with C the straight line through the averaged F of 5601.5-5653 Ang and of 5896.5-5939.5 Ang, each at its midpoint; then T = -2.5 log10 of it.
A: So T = 0.012 mag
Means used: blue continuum 60.6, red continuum 57.9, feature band 58.8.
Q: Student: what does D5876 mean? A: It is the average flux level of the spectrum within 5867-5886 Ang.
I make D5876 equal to 58.7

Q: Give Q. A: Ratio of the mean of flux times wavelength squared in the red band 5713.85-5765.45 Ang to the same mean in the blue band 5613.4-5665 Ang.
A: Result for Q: 1.04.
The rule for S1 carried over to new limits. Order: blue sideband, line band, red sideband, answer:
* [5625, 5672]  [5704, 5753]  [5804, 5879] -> -0.1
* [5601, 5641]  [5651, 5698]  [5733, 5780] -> 0.9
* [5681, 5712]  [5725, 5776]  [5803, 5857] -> -0.6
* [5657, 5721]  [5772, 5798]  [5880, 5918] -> -0.6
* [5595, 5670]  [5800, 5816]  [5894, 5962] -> -0.2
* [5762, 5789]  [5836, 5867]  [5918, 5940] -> 0.2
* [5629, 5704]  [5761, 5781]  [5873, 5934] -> -0.6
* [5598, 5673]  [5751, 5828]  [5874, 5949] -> -1.3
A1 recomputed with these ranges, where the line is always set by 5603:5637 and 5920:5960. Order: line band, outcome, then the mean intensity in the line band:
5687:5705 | 0.30 Ang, 59.2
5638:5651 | 0.04 Ang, 60.5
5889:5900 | 1.21 Ang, 52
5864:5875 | -0.19 Ang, 59.7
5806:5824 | -0.37 Ang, 60.4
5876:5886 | 0.09 Ang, 57.9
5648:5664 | 0.61 Ang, 58.3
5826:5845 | -0.31 Ang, 59.9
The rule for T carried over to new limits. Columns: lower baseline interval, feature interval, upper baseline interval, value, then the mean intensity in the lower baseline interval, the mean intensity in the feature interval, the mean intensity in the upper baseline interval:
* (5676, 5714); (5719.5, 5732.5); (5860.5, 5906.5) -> -0.04 mag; 58.9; 60.9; 56.9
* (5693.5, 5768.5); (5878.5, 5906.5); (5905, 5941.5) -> 0.04 mag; 59.5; 55.8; 57.9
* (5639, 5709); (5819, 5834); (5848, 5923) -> -0.03 mag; 59.3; 59.5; 57.1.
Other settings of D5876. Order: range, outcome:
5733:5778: 59.4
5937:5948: 58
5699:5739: 59.4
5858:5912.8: 57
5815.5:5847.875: 60.3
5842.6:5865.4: 57.6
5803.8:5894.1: 58.3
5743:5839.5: 59.5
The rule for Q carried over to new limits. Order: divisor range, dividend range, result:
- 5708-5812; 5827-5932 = 1.01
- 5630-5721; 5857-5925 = 1.04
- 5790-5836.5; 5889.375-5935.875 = 0.99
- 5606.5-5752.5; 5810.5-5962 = 1.05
